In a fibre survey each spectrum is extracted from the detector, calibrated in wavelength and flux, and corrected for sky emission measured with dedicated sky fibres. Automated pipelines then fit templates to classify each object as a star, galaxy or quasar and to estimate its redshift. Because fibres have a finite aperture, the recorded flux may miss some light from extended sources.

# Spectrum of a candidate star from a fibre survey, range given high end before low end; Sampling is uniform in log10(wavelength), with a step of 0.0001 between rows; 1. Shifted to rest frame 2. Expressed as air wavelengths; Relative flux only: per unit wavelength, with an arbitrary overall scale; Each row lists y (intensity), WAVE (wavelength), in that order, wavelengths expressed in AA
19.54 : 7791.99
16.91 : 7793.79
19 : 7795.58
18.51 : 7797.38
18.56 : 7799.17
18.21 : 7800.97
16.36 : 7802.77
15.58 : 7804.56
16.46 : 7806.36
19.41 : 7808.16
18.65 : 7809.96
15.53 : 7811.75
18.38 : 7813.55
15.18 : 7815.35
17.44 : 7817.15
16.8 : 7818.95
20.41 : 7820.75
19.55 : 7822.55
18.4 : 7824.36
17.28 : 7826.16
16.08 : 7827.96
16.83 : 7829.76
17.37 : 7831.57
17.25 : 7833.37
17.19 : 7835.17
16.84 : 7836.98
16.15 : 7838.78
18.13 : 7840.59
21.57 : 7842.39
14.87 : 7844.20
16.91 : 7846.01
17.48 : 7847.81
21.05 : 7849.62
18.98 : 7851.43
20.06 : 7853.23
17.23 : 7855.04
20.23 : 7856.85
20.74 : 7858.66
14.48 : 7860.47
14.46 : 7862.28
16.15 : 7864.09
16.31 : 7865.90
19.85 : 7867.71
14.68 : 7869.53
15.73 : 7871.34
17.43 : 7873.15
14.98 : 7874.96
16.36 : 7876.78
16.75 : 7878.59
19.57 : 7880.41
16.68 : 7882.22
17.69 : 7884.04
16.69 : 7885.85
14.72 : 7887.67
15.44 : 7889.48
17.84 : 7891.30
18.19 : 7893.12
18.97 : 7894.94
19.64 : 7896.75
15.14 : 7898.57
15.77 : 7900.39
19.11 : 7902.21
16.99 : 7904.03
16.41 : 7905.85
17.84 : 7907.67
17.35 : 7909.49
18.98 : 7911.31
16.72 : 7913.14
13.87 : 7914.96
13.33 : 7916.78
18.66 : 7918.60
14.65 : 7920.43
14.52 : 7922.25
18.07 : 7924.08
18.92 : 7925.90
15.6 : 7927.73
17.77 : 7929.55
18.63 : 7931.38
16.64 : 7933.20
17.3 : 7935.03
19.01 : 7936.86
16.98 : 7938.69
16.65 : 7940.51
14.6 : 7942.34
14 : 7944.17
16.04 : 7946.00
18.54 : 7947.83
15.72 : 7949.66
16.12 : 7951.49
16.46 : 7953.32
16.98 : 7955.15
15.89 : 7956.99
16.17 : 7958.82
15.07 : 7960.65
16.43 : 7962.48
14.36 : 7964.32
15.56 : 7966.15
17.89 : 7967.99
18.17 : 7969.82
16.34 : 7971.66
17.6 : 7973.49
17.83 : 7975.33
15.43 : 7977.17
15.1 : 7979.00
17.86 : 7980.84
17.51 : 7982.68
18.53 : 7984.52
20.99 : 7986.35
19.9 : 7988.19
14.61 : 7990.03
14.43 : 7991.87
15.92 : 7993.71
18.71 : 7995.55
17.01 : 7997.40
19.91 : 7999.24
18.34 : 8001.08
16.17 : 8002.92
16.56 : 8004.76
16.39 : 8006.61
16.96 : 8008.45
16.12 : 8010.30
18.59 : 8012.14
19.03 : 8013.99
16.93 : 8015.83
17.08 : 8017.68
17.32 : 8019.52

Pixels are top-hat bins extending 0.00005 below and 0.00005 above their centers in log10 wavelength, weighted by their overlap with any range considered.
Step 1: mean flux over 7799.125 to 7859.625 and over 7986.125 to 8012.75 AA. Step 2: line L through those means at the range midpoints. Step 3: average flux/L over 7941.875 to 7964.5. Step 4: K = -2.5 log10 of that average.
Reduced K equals 0.10 mag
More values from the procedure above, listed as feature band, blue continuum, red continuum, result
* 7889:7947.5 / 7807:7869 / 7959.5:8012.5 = 0.03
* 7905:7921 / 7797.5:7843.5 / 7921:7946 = 0.03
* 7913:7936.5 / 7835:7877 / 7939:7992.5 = 0.02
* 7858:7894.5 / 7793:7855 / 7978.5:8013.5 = 0.06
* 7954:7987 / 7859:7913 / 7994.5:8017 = 0.03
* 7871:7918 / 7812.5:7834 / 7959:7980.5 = 0.01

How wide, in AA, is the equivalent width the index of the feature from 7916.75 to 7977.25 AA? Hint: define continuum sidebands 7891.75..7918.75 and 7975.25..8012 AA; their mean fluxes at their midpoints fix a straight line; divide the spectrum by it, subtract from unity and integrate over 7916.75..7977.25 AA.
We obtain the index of 2.02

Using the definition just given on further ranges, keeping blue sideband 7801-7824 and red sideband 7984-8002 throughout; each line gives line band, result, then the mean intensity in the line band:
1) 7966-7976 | 0.2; 17.3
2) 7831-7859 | -1.0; 18.2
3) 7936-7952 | 1.2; 16.4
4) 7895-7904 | 0.1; 17.5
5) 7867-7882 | 0.6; 16.9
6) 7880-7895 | 0.4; 17.1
